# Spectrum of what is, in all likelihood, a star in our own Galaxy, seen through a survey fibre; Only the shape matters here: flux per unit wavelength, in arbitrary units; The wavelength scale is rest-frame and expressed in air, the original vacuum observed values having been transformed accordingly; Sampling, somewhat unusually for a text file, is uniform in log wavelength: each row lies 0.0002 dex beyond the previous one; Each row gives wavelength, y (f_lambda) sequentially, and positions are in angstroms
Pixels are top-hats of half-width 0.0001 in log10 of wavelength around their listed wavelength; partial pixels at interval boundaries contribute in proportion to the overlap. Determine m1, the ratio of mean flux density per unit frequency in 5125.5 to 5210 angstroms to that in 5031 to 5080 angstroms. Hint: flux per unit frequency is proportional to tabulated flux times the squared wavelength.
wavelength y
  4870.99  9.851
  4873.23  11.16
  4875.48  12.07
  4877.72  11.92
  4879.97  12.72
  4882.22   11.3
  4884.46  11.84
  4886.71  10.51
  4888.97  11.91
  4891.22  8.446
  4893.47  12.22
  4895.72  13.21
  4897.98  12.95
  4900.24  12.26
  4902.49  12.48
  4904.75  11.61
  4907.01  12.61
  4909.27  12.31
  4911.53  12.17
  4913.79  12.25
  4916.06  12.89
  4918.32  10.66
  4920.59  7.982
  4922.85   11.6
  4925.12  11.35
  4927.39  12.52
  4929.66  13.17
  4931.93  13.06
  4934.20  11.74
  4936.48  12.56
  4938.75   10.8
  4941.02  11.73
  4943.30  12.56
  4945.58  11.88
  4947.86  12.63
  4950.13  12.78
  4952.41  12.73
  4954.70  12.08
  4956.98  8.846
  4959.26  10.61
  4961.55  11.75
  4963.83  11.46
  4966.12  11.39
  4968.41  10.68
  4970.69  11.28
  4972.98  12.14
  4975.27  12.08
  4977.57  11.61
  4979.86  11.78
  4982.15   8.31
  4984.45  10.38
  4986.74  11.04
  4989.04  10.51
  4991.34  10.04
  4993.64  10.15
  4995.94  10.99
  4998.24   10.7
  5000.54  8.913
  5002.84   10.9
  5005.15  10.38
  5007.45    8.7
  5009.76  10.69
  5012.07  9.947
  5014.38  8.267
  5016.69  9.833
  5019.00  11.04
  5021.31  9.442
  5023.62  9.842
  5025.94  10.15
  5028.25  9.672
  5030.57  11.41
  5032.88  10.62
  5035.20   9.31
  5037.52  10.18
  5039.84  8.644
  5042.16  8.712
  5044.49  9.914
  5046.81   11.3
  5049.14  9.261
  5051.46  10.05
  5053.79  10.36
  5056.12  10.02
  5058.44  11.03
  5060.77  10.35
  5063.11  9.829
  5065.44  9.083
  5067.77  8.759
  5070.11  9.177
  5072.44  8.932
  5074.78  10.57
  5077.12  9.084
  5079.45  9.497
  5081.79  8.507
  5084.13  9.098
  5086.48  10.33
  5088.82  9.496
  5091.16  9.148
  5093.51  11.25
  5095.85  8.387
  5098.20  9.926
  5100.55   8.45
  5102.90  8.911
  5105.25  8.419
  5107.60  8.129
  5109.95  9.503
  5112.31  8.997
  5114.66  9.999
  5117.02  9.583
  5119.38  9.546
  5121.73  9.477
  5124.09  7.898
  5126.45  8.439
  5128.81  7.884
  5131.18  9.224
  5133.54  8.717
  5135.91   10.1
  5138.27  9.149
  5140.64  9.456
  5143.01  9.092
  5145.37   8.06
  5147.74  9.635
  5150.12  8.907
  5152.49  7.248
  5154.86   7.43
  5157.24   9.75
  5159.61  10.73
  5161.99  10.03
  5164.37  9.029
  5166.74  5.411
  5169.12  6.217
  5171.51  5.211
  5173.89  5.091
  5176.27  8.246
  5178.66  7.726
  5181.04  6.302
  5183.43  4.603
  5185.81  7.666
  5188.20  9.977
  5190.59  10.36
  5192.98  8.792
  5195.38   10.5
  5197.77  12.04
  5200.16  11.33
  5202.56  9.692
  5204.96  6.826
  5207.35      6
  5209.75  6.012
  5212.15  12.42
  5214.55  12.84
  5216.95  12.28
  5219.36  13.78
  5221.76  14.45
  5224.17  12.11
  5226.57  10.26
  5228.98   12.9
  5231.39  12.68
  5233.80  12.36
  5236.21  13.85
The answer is 0.90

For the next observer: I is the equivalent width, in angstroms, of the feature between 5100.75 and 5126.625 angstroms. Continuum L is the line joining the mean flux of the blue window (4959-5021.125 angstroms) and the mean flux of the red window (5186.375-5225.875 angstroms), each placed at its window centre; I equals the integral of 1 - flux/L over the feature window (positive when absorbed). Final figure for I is 3.8 angstroms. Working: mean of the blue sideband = 10.6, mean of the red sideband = 10.5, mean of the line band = 8.99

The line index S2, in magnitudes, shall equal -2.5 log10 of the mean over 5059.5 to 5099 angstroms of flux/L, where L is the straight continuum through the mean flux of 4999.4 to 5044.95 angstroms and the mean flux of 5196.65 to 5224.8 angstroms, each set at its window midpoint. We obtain 0.07 mag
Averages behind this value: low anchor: 9.83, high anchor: 10.8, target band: 9.49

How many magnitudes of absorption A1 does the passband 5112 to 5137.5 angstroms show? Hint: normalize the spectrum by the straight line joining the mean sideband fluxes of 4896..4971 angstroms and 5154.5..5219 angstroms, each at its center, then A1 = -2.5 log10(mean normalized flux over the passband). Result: 0.04 mag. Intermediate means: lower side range 11.8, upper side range 8.7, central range 9.08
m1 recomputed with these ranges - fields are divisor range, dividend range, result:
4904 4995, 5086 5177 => 0.82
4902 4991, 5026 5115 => 0.87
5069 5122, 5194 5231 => 1.23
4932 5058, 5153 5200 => 0.83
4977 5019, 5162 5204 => 0.86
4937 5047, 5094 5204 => 0.87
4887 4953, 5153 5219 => 0.81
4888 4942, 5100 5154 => 0.82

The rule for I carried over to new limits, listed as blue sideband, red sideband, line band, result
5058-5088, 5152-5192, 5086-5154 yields -3.12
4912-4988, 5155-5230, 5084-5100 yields 0.88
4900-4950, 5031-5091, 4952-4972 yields 0.33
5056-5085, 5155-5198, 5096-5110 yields 0.44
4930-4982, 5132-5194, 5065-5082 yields 0.80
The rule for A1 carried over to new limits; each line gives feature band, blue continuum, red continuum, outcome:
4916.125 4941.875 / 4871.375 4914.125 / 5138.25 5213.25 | -0.02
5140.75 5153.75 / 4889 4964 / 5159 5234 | 0.14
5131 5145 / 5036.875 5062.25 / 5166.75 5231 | 0.04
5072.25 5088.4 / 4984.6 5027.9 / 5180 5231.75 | 0.07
